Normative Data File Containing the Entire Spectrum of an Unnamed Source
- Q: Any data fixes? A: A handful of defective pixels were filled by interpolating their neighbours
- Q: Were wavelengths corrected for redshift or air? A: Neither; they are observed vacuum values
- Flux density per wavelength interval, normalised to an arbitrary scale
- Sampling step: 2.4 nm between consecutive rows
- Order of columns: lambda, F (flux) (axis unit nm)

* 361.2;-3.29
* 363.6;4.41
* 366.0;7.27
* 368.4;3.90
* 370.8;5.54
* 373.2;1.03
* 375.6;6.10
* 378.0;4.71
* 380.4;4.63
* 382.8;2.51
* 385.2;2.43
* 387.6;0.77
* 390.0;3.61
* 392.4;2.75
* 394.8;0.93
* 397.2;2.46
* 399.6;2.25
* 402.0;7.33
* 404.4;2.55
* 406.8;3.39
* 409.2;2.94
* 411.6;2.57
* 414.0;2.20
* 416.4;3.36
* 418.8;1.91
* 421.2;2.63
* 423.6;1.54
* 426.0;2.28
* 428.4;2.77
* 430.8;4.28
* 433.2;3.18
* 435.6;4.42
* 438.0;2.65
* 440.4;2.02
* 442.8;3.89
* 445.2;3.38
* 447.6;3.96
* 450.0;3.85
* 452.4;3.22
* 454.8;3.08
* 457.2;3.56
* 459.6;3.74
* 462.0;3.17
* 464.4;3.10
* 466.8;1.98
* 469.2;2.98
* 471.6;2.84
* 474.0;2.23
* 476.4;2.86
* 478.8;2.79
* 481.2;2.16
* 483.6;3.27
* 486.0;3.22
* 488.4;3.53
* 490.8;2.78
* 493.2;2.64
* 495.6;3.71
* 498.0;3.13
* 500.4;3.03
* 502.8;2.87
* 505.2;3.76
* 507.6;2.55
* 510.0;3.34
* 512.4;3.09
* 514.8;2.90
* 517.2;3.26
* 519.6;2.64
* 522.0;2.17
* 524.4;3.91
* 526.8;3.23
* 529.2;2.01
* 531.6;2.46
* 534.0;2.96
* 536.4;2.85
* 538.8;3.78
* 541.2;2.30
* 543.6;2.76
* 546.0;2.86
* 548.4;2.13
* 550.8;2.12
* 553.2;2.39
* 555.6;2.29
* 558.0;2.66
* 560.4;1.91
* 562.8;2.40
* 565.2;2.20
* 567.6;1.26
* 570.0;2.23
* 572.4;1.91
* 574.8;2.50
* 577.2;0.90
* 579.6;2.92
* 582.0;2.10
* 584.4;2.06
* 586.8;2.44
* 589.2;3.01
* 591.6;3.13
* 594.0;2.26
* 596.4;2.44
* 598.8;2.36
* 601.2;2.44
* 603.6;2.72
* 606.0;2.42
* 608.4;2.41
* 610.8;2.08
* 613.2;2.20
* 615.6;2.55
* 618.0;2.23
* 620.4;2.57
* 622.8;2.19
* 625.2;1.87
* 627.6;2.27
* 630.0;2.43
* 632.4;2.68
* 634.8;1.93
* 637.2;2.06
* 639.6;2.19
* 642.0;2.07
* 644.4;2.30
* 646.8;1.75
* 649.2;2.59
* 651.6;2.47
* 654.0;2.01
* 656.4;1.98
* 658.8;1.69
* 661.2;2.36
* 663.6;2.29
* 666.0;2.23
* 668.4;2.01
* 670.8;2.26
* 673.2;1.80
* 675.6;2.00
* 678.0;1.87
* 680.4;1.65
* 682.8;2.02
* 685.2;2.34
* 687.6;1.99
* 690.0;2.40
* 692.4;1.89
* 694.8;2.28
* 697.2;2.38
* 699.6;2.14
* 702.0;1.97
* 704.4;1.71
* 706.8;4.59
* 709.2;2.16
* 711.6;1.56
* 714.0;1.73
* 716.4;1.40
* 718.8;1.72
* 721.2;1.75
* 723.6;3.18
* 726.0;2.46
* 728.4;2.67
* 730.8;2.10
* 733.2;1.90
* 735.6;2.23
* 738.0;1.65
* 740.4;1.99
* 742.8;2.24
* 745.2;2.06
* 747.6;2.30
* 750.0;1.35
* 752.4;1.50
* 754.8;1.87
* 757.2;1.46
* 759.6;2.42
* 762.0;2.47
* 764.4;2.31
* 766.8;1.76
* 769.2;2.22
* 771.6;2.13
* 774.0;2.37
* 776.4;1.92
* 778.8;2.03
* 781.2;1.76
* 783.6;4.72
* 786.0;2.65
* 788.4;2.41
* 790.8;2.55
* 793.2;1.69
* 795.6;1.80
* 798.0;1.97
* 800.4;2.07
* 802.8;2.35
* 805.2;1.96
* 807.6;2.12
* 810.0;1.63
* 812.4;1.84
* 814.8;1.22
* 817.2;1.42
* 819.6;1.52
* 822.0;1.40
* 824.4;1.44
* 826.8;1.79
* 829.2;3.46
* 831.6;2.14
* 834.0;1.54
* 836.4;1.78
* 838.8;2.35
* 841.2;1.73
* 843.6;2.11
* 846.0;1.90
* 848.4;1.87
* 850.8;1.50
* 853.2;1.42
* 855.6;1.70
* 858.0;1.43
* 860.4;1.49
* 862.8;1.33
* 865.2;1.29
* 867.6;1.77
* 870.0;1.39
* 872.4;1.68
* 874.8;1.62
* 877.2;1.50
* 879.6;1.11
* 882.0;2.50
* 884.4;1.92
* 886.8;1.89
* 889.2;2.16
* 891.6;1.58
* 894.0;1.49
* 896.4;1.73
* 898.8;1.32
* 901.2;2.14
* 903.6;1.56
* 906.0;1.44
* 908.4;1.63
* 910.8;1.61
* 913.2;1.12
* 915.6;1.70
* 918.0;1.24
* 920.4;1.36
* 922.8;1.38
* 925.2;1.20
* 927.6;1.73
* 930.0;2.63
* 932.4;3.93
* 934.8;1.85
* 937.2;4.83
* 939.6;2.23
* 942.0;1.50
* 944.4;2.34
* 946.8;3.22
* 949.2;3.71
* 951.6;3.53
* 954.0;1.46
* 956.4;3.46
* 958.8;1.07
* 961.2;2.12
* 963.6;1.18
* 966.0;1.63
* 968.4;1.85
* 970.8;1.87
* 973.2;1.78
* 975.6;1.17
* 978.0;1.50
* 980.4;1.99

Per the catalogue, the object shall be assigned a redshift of 0.077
